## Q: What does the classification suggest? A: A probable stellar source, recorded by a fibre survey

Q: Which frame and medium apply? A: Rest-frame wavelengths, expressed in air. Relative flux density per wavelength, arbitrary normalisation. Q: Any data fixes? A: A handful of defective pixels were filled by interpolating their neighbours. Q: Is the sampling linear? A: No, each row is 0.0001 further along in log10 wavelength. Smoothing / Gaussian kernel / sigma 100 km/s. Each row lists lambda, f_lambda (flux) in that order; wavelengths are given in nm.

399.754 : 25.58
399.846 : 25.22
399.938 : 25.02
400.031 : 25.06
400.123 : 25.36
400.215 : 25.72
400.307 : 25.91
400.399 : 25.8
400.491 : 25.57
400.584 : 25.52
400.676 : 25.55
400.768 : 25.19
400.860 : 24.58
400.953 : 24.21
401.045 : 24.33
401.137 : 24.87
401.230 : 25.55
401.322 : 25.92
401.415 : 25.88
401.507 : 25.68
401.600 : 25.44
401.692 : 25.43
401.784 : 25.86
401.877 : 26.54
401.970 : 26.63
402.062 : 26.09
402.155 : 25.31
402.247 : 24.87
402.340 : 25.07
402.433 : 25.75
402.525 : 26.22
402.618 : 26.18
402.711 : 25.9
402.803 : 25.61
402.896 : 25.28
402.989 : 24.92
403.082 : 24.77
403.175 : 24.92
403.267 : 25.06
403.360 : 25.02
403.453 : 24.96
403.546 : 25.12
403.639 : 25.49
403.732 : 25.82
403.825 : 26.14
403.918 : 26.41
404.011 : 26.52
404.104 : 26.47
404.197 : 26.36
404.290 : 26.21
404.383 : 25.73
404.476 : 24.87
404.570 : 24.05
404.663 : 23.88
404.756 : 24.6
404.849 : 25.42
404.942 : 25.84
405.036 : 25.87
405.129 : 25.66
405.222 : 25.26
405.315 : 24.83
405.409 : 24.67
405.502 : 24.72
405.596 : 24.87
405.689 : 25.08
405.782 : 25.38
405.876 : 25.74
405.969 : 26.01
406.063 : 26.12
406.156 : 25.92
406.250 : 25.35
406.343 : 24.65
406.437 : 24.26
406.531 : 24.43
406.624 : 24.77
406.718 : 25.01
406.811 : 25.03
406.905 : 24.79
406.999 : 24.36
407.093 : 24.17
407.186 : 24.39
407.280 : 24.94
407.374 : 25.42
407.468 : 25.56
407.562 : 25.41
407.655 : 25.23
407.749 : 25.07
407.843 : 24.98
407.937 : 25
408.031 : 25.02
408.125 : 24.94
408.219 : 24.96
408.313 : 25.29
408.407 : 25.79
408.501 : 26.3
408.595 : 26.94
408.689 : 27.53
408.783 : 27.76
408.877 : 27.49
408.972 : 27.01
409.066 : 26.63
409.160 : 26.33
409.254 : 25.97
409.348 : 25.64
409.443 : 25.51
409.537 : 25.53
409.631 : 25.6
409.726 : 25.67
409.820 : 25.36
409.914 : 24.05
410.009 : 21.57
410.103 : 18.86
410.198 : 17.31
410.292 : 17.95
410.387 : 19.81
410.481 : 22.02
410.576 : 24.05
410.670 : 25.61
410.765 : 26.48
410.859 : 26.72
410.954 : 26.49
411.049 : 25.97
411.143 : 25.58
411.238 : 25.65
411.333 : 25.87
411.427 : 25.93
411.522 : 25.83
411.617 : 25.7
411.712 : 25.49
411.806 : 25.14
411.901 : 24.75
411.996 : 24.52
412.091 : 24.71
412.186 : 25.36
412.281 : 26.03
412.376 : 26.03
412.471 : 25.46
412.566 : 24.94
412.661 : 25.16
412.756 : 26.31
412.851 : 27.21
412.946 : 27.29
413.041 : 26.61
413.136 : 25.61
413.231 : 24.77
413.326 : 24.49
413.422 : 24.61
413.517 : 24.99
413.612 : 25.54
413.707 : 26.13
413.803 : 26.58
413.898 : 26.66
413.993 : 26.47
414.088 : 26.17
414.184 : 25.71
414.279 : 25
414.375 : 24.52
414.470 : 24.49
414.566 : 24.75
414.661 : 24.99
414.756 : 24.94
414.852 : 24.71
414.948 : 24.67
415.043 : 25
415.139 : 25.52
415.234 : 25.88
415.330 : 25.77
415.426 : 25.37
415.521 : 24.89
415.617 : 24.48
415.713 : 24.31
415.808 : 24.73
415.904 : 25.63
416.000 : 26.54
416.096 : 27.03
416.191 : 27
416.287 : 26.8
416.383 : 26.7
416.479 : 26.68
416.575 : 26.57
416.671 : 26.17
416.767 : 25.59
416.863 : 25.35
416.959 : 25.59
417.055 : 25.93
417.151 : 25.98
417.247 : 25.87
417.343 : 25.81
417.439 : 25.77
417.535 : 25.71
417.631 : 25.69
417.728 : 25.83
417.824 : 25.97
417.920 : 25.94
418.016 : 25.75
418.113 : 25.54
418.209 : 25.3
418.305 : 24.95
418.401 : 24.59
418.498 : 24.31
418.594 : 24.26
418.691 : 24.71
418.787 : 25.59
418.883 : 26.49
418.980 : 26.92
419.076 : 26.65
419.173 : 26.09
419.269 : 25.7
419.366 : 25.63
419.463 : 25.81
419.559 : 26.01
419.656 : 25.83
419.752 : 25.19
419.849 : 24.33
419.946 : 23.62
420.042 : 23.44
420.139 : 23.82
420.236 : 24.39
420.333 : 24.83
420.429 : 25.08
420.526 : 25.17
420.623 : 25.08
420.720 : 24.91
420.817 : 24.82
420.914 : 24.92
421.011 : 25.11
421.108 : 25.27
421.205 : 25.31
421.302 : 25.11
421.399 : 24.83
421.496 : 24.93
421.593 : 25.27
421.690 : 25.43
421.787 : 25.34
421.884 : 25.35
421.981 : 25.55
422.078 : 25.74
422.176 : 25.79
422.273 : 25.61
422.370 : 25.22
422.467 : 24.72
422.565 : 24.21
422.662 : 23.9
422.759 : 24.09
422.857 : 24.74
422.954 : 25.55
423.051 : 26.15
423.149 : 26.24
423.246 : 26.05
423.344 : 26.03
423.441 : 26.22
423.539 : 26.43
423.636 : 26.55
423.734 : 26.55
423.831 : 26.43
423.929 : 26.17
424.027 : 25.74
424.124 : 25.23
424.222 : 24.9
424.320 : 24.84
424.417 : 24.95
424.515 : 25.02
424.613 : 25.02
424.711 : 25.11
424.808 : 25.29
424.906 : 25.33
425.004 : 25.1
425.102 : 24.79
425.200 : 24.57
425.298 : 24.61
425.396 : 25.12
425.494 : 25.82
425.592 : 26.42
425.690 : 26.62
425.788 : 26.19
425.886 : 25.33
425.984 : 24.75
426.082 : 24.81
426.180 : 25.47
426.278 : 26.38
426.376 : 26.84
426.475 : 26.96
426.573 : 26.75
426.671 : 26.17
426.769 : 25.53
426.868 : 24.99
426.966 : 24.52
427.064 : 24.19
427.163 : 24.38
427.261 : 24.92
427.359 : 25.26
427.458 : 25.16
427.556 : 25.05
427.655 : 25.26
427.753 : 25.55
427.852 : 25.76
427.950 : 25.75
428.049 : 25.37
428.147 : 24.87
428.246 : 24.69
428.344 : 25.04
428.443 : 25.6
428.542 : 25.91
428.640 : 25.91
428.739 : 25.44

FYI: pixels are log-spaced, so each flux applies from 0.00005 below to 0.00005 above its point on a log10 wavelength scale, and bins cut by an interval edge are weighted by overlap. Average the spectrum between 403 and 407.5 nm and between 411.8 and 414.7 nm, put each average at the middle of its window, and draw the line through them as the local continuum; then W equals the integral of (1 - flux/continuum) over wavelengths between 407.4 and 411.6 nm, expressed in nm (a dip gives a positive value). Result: 0.07 nm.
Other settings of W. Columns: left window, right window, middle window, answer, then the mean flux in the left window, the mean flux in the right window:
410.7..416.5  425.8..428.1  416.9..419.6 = -0.01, 25.6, 25.5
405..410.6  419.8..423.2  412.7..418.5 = -0.17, 24.8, 25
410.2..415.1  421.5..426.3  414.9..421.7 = -0.04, 25.1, 25.4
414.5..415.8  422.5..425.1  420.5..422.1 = 0.01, 25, 25.4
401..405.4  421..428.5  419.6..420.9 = 0.04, 25.5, 25.4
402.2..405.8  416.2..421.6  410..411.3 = 0.11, 25.4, 25.4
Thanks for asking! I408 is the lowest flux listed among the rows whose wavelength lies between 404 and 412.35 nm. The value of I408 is 17.31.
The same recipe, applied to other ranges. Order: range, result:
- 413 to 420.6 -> 23.44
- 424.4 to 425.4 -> 24.57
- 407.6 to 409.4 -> 24.94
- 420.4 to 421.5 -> 24.82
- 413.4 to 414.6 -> 24.49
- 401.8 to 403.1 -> 24.77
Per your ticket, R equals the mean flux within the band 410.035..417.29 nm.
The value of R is 25.2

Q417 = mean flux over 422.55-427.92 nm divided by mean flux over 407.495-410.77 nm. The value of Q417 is 1.03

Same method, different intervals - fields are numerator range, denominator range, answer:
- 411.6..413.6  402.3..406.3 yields 1.00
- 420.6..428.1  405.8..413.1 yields 1.01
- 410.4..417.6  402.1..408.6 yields 1.01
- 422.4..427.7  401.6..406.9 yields 1.00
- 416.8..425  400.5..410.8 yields 1.01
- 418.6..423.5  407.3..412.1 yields 1.01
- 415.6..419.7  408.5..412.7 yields 1.03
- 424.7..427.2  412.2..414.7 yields 0.99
